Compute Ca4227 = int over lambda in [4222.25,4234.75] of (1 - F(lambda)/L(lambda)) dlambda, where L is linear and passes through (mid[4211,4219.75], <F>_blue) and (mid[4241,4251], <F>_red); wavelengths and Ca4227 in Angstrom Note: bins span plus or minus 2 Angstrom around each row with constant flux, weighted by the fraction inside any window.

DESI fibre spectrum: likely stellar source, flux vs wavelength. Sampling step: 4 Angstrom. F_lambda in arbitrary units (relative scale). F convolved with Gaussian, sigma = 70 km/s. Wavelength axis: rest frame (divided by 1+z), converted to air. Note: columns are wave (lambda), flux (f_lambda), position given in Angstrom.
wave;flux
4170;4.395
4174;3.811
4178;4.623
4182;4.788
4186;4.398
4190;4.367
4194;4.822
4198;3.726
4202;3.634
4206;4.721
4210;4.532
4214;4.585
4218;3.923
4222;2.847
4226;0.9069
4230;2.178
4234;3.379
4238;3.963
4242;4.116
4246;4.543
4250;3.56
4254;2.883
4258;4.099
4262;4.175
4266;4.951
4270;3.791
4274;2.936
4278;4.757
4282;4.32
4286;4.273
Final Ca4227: 6.2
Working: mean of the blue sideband 4.3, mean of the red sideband 4.12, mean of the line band 2.13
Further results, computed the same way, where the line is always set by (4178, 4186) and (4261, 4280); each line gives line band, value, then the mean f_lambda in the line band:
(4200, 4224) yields 2.3 Angstrom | 4.04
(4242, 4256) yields 1.7 Angstrom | 3.73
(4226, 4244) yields 5.0 Angstrom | 3.13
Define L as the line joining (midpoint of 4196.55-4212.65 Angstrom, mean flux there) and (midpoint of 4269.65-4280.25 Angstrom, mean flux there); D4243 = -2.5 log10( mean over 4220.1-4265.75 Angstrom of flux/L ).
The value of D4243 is 0.17 mag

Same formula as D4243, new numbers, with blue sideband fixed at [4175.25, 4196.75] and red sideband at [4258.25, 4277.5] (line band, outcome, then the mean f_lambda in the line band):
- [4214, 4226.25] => 0.36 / 3.13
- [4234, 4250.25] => 0.05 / 4.02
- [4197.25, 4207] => 0.11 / 3.99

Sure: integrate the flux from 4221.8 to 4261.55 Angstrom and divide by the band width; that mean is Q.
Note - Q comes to 3.3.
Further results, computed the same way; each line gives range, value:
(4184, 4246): 3.77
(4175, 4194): 4.53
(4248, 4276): 3.77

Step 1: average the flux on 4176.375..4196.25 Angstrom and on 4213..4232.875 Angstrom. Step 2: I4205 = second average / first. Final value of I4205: 0.62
